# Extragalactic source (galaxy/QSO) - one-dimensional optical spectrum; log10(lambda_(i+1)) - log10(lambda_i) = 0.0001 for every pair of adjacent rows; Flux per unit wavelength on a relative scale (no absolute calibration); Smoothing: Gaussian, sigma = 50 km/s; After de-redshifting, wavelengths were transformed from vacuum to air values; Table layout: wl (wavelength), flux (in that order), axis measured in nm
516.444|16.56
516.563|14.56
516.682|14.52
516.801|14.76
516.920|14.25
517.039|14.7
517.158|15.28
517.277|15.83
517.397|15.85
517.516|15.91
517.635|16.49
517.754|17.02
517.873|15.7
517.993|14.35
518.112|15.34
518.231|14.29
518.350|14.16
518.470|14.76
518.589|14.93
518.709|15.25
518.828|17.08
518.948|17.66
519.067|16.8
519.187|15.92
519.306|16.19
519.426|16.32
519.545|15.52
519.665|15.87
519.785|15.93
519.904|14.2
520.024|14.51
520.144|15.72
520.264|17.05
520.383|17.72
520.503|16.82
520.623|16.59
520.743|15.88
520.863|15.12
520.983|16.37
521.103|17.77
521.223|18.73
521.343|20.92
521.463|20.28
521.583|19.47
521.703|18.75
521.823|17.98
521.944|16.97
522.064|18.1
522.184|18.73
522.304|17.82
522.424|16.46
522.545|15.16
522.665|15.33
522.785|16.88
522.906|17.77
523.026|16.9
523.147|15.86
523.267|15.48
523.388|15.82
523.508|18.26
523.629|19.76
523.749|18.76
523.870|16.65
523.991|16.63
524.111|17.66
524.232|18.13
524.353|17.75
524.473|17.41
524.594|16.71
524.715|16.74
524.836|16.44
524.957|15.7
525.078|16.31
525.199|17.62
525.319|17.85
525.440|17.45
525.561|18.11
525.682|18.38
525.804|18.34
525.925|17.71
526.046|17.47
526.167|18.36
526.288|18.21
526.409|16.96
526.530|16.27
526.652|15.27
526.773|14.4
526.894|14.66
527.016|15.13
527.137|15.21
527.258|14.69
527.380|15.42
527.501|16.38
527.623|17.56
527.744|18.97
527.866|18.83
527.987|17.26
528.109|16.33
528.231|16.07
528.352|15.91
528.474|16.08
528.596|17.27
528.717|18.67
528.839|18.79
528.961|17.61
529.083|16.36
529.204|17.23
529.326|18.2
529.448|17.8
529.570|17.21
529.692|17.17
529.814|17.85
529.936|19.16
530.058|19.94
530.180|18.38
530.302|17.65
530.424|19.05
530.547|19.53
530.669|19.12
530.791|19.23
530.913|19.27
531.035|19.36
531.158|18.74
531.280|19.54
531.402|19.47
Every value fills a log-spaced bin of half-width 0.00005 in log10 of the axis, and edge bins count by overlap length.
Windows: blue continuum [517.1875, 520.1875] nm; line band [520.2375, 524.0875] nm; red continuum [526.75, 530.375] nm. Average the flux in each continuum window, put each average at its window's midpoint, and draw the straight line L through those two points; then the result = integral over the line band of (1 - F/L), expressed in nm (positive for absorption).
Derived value -0.29 nm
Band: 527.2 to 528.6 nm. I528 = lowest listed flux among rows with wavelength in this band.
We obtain 14.69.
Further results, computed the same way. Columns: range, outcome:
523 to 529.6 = 14.4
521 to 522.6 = 15.16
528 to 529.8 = 15.91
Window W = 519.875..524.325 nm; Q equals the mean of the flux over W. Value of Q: 17.2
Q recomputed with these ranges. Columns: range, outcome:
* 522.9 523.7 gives 17.1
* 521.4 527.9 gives 17.1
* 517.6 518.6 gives 15.2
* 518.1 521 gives 15.8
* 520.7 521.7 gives 18.1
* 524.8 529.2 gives 16.9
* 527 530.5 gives 17.4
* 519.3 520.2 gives 15.5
